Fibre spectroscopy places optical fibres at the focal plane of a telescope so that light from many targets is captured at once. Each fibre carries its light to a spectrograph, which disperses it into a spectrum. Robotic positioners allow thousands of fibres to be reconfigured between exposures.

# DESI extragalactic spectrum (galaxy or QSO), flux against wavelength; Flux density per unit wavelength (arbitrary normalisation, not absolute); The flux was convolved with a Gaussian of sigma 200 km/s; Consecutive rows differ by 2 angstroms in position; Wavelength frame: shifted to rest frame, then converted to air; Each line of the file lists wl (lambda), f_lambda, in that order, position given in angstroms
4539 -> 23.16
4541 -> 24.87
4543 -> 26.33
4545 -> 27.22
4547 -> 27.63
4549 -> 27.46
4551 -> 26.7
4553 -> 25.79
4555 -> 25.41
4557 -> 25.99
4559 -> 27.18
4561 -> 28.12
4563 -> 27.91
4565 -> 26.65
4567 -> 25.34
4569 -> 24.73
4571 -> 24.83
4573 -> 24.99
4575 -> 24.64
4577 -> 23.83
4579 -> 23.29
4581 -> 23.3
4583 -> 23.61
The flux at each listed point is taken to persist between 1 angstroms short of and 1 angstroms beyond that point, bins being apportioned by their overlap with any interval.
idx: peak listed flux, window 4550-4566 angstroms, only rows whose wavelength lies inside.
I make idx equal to 28.12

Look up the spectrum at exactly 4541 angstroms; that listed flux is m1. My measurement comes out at 24.87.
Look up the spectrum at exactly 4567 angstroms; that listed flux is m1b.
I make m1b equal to 25.34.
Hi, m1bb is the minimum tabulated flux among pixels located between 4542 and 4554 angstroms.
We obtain 25.79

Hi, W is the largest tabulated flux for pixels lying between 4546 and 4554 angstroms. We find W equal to 27.63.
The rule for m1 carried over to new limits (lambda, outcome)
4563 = 27.91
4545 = 27.22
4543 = 26.33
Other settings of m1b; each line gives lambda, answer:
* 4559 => 27.18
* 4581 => 23.3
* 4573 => 24.99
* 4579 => 23.29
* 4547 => 27.63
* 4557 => 25.99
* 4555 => 25.41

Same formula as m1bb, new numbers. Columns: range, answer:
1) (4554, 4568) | 25.34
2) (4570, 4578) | 23.83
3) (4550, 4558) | 25.41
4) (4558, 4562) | 27.18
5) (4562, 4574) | 24.73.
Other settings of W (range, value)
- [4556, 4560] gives 27.18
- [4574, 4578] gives 24.64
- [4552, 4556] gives 25.79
